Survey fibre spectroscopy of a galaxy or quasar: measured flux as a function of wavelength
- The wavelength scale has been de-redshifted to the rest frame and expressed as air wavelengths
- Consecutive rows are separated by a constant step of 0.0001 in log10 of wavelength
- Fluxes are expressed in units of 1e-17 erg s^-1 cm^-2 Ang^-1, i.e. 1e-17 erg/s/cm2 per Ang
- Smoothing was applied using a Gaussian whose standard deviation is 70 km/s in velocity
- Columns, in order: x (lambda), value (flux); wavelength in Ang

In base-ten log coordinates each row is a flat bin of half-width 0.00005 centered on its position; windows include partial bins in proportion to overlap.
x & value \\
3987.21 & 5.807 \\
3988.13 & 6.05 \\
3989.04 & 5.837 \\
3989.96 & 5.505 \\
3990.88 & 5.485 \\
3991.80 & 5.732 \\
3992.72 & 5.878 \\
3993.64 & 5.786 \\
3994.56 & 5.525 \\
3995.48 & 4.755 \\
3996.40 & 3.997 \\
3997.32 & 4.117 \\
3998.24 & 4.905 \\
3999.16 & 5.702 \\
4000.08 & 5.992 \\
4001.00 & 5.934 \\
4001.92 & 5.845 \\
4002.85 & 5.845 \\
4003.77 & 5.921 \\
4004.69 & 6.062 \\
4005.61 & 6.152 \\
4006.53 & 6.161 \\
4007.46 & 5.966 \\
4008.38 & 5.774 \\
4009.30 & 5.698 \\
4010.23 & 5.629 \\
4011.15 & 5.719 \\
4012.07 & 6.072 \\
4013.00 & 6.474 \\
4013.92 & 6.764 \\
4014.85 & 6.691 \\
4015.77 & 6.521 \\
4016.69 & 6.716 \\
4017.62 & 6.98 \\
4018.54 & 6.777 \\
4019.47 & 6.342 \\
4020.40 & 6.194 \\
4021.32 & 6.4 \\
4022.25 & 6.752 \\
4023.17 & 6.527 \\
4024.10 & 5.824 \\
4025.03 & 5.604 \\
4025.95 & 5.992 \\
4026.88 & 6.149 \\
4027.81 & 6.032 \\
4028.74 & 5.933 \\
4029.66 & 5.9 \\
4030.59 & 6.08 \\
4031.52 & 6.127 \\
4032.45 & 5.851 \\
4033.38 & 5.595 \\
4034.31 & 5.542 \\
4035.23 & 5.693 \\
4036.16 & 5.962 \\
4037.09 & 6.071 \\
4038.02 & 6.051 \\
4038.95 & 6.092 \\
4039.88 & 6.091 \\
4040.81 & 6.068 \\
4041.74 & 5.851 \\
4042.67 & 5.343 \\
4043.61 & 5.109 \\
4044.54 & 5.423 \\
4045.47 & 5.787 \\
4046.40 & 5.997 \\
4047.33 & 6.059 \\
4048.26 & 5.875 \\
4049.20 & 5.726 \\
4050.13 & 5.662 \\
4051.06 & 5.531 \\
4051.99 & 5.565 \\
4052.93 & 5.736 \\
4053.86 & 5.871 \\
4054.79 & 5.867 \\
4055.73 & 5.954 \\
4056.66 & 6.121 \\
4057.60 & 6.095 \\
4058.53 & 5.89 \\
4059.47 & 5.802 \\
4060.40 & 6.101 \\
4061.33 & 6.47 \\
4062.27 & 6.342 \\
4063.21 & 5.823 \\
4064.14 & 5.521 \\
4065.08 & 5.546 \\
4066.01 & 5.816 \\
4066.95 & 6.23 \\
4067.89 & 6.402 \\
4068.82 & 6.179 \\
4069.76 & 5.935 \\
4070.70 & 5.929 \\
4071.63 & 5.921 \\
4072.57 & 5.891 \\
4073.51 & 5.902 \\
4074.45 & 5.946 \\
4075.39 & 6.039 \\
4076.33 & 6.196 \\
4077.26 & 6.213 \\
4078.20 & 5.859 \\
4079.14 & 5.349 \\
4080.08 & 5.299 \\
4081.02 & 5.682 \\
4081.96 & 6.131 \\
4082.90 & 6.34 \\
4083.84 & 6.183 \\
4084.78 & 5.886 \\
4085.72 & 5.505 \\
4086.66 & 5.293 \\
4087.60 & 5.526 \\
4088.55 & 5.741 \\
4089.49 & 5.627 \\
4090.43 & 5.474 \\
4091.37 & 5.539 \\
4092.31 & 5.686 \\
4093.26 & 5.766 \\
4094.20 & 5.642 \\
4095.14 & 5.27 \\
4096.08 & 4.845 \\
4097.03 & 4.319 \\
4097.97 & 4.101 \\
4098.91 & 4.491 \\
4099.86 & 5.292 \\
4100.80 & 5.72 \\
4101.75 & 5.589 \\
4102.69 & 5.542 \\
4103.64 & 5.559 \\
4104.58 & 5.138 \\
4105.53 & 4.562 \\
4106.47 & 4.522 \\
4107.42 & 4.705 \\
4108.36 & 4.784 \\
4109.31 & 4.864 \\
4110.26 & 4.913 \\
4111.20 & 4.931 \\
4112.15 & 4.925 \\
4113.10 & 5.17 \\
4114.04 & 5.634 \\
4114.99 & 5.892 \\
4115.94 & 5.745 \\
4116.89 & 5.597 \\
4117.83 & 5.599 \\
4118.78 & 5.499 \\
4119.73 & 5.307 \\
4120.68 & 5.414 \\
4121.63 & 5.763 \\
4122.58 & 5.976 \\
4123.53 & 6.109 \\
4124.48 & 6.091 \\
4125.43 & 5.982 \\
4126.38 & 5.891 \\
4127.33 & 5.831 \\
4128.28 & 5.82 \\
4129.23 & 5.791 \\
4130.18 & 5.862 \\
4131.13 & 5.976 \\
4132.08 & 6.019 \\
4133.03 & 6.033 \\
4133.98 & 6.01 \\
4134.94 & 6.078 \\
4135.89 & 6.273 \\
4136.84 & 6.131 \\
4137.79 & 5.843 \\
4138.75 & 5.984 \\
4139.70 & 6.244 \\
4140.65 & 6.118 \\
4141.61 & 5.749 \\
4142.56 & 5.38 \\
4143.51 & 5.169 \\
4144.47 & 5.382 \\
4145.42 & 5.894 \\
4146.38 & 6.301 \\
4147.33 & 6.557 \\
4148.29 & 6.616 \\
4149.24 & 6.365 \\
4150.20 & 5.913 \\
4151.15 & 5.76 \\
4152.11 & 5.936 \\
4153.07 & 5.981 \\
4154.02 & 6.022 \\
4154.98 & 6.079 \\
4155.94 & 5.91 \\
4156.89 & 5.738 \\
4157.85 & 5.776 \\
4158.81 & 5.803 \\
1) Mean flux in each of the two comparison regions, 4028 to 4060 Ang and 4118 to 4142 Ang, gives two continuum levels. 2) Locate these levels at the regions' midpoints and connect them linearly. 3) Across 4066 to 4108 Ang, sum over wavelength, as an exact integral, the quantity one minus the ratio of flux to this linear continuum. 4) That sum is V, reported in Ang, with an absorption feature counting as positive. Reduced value 2.2 Ang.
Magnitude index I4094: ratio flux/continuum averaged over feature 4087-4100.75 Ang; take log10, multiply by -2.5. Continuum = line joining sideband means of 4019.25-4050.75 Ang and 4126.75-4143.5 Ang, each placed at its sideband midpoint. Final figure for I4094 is 0.13 mag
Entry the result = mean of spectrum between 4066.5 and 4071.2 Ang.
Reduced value 6.14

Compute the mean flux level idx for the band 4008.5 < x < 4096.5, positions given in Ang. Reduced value 5.93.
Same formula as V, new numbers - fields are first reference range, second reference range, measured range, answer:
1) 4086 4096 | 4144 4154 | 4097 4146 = 2.38 Ang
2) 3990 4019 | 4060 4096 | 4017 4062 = -0.97 Ang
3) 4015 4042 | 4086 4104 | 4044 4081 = -1.14 Ang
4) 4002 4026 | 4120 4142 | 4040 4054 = 0.97 Ang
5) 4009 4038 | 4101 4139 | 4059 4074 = -0.23 Ang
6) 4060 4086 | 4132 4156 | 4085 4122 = 4.33 Ang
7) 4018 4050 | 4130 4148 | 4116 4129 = 0.43 Ang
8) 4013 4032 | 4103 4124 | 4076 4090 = -0.35 Ang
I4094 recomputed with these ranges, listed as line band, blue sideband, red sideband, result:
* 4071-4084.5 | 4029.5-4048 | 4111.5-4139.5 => -0.02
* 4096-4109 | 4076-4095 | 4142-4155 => 0.17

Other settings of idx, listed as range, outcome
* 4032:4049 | 5.8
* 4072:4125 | 5.47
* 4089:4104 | 5.28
